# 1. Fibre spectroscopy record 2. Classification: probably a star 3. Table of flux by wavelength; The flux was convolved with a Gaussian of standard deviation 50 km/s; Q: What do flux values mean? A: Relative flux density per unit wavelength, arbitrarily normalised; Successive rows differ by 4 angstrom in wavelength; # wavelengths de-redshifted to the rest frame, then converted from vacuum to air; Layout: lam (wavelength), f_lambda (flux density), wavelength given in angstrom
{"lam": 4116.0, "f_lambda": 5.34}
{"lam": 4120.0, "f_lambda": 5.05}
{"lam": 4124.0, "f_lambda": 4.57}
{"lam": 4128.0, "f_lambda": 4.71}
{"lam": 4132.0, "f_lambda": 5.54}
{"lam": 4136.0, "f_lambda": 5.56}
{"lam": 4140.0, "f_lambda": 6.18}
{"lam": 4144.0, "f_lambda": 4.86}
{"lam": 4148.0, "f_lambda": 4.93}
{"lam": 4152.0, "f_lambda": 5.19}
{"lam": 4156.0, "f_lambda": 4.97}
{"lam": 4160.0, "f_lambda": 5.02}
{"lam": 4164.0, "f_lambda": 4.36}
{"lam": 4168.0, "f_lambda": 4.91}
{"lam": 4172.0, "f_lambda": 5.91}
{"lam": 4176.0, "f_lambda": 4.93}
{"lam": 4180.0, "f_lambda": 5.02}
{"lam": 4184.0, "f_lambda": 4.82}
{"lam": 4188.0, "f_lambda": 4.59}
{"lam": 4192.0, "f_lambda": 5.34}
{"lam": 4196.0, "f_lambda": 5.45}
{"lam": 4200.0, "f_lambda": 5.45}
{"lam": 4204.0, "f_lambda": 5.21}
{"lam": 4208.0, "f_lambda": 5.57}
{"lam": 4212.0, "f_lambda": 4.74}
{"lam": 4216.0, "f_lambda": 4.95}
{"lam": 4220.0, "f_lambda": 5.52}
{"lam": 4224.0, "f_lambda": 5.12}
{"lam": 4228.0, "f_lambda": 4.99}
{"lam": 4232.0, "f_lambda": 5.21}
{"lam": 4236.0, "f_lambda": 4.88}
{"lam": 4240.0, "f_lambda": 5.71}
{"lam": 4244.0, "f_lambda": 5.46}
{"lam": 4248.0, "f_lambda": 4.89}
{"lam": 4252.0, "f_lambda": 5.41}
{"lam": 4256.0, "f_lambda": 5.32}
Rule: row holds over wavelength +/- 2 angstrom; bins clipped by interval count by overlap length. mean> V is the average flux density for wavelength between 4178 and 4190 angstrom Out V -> 4.81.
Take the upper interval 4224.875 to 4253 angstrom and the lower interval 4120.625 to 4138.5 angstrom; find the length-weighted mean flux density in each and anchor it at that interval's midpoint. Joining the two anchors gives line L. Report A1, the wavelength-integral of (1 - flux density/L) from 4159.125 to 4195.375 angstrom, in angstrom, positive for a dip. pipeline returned 1.1 angstrom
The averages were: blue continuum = 5.12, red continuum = 5.21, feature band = 5.01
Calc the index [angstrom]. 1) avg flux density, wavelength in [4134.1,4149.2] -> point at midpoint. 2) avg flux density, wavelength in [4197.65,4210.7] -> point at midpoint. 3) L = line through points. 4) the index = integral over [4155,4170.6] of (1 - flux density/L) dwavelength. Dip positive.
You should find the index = 1.6 angstrom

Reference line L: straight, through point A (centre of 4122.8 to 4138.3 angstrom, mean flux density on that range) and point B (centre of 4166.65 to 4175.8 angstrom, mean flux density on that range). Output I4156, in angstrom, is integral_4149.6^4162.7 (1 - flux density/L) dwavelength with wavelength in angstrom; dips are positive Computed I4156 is 0.63 angstrom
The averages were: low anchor 5.14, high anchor 5.35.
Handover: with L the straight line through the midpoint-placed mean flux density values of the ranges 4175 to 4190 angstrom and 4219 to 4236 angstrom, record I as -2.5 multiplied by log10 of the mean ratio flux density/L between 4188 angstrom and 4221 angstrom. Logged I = -0.05 mag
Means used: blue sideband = 4.83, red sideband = 5.15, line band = 5.23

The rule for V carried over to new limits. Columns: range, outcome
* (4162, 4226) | 5.12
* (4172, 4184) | 5.1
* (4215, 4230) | 5.16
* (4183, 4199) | 5.09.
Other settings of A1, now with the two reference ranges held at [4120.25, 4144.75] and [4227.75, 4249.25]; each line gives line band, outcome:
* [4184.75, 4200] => 0.2 angstrom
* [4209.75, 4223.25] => 0.4 angstrom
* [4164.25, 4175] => 0.1 angstrom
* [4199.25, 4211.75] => -0.2 angstrom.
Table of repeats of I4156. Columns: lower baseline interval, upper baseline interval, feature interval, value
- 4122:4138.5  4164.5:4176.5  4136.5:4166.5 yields 0.3 angstrom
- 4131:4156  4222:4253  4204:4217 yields 0.3 angstrom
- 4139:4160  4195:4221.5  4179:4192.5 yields 0.8 angstrom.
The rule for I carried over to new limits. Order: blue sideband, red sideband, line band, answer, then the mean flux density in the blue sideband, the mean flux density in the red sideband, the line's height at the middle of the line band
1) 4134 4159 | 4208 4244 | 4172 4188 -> 0.049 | 5.27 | 5.18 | 5.23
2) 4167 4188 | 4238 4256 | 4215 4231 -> 0.021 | 5.08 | 5.36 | 5.26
